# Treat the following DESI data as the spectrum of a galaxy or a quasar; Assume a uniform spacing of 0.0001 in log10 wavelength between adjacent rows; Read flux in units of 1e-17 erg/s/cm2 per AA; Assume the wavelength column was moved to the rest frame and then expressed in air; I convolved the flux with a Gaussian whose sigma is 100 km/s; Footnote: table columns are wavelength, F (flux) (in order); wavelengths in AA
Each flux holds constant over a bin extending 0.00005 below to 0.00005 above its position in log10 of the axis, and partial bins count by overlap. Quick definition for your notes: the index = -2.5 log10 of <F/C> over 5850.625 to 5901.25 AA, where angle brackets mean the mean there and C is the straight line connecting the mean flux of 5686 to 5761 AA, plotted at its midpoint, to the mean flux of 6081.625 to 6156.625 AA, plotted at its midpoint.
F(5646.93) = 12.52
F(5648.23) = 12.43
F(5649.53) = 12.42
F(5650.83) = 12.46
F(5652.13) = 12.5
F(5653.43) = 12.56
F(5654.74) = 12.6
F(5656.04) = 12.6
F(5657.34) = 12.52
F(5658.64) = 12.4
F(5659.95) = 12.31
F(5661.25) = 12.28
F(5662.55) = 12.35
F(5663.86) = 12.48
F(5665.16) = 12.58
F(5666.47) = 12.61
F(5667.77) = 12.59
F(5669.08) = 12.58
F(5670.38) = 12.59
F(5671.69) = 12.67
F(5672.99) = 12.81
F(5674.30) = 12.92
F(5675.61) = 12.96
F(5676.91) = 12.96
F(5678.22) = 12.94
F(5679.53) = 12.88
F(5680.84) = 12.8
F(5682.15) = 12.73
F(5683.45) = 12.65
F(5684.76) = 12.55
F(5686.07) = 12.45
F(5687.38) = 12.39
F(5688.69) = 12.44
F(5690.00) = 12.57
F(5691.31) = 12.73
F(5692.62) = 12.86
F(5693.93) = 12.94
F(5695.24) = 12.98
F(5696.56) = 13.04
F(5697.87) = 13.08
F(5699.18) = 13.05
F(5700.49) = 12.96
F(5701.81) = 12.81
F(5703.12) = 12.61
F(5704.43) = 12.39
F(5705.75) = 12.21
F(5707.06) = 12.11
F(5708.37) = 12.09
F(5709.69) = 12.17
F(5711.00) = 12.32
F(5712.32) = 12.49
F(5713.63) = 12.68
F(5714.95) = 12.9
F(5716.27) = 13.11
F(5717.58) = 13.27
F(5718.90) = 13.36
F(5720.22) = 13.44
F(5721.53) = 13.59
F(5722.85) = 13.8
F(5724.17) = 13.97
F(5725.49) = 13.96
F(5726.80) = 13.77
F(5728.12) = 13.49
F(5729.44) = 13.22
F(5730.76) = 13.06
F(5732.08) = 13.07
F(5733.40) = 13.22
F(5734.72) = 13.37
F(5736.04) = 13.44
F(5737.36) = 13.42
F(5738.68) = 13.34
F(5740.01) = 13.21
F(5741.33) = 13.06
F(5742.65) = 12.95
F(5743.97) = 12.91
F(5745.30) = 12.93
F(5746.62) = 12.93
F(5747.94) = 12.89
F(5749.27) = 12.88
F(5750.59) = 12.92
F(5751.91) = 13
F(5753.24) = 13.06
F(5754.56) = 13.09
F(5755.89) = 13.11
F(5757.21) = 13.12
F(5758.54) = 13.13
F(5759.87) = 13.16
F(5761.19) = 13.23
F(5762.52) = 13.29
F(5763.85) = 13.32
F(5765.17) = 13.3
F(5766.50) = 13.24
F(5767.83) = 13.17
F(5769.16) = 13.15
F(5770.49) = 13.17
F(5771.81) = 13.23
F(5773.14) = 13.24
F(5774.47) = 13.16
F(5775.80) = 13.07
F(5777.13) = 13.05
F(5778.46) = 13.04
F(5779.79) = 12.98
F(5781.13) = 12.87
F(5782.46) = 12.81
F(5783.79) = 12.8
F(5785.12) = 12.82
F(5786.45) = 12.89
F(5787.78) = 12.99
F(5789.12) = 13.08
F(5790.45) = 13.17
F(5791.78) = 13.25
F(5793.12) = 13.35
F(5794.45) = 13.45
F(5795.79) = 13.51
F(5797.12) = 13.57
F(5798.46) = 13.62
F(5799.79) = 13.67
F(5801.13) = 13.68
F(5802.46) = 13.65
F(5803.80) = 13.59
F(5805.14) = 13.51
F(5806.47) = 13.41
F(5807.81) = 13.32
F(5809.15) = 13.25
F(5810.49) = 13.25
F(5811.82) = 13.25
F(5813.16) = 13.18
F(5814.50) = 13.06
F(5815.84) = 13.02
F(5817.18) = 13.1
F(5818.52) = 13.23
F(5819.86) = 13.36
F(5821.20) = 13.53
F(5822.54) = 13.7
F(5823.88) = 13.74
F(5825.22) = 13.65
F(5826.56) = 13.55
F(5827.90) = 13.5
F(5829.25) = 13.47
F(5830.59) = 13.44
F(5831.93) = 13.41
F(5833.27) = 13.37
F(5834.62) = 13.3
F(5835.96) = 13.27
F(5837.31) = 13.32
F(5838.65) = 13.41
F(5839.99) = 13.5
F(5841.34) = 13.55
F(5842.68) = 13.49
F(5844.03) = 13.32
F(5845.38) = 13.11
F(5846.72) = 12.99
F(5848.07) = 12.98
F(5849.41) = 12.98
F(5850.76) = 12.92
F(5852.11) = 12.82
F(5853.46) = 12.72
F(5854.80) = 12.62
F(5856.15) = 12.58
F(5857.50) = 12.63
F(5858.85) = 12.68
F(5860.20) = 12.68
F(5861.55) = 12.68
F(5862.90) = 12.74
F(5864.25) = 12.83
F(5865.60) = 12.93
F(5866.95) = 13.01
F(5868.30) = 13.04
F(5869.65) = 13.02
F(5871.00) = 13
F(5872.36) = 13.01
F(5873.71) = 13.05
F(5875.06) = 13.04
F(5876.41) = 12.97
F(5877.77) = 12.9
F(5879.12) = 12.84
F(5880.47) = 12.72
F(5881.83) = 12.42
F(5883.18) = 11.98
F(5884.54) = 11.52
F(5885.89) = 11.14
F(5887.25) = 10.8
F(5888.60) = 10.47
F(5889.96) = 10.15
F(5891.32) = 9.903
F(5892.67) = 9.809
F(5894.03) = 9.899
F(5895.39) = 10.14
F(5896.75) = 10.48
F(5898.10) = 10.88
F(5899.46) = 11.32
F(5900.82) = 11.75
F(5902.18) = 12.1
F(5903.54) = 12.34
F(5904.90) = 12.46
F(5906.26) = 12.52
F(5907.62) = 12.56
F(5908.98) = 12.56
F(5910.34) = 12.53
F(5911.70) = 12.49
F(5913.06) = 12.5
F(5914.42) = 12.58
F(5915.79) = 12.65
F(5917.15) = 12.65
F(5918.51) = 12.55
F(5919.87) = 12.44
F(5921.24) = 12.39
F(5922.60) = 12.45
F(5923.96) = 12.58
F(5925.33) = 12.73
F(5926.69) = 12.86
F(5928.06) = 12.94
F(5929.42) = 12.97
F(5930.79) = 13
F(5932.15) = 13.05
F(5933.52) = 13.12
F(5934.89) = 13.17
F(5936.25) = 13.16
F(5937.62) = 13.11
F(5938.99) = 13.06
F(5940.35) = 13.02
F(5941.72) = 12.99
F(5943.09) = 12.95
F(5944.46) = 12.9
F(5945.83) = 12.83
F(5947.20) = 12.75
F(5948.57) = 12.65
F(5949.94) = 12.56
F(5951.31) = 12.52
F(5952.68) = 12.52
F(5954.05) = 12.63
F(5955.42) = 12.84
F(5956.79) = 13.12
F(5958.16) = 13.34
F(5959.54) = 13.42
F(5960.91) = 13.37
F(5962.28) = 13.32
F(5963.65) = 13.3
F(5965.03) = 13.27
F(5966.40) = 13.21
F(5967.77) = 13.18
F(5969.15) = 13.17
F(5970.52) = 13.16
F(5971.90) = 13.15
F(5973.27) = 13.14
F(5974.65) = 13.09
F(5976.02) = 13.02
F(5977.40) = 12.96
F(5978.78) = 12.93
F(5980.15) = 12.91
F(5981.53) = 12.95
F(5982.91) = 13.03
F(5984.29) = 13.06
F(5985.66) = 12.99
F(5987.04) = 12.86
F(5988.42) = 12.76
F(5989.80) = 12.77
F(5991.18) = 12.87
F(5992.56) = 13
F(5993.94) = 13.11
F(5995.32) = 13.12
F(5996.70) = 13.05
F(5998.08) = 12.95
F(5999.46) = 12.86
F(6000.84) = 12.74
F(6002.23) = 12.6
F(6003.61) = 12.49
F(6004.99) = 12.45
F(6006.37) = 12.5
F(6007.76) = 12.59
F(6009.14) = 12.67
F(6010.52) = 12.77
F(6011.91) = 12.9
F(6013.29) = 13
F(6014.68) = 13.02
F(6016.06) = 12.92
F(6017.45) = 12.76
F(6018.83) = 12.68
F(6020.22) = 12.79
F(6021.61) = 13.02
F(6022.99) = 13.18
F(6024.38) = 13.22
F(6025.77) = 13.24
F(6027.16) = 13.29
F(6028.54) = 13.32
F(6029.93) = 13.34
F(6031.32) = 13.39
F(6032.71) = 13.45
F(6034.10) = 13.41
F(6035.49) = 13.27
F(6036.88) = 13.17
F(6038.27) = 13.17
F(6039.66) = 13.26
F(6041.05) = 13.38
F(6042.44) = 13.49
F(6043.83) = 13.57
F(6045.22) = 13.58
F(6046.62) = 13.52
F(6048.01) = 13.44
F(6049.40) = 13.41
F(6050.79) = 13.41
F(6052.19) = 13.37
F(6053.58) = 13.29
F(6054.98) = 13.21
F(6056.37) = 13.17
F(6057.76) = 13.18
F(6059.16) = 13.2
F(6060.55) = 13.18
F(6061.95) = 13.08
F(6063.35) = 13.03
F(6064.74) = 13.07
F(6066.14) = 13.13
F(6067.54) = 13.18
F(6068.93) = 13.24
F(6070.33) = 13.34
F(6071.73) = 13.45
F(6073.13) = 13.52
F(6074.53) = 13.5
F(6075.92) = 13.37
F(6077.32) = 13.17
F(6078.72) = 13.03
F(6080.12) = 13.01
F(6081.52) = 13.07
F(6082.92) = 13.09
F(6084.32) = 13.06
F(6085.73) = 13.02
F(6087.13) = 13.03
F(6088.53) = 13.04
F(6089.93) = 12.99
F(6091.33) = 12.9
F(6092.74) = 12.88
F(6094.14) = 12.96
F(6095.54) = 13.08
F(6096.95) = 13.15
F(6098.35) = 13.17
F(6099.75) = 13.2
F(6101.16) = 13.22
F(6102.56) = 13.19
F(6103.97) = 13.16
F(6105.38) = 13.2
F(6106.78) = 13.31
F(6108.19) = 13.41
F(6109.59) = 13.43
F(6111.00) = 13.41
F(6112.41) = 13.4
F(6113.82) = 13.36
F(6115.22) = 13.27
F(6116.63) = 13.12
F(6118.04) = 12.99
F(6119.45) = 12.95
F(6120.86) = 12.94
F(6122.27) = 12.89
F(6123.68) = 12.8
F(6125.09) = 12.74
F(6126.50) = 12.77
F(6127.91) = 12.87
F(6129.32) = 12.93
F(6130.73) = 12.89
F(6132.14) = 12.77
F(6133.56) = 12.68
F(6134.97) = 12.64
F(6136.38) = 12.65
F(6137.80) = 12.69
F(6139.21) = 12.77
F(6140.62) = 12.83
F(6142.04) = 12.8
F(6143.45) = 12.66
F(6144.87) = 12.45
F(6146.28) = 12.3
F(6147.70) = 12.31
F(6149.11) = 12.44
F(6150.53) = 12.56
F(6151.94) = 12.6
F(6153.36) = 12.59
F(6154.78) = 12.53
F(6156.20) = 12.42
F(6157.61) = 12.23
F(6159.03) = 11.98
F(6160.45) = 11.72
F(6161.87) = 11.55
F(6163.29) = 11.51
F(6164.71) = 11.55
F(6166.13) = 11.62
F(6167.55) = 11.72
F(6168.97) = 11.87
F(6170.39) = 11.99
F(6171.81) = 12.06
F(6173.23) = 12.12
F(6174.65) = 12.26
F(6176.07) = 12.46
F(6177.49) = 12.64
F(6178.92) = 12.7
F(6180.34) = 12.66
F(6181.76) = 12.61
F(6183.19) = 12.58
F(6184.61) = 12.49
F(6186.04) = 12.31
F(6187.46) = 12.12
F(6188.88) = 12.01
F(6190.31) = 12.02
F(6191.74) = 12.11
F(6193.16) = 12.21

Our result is 0.080 mag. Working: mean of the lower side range 13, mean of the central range 12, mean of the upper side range 12.9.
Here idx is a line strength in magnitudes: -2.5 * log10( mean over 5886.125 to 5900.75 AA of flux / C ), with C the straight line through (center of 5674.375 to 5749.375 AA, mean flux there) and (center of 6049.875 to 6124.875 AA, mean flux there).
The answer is 0.24 mag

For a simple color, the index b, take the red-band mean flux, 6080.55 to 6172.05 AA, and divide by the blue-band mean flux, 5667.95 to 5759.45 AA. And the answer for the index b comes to 0.98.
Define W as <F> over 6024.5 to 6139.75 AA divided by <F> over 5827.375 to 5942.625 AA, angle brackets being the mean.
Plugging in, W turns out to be 1.05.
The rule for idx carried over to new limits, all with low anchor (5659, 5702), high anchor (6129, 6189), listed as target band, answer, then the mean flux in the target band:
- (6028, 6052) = -0.08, 13.4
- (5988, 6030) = -0.04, 12.9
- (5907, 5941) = -0.02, 12.8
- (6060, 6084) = -0.07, 13.2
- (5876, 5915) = 0.08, 11.7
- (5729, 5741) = -0.05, 13.3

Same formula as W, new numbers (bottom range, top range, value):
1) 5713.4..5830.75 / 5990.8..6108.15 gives 0.99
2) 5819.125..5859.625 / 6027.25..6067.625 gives 1.01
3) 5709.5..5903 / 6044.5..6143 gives 1.02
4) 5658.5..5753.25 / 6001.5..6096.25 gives 1.02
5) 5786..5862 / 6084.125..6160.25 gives 0.97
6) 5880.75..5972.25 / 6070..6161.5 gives 1.04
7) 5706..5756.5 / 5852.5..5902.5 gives 0.92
